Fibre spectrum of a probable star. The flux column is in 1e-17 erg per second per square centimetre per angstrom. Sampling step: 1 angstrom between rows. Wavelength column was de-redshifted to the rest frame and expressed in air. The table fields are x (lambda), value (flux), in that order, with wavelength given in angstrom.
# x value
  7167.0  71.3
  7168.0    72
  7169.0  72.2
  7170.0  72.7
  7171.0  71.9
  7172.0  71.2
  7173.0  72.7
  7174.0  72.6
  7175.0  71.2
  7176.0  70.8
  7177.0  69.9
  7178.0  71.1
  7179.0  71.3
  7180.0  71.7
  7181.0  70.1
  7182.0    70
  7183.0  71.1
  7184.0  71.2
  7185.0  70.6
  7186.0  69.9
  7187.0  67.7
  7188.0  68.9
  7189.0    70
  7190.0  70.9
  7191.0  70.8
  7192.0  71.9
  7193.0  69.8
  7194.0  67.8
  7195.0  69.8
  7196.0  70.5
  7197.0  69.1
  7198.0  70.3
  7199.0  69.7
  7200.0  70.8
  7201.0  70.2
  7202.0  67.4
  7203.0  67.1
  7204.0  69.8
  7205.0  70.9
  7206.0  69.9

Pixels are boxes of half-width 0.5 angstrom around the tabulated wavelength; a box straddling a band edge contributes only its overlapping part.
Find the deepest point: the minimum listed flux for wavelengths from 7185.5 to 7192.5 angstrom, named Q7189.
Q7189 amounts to 67.7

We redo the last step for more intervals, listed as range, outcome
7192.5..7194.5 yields 67.8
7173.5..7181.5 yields 69.9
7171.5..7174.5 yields 71.2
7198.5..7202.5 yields 67.4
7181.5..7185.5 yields 70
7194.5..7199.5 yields 69.1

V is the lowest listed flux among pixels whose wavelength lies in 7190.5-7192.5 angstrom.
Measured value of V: 70.8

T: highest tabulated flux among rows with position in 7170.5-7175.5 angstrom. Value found 72.7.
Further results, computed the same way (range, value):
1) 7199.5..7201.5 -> 70.8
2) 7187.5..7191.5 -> 70.9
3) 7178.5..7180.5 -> 71.7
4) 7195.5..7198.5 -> 70.5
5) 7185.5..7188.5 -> 69.9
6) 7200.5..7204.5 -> 70.2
